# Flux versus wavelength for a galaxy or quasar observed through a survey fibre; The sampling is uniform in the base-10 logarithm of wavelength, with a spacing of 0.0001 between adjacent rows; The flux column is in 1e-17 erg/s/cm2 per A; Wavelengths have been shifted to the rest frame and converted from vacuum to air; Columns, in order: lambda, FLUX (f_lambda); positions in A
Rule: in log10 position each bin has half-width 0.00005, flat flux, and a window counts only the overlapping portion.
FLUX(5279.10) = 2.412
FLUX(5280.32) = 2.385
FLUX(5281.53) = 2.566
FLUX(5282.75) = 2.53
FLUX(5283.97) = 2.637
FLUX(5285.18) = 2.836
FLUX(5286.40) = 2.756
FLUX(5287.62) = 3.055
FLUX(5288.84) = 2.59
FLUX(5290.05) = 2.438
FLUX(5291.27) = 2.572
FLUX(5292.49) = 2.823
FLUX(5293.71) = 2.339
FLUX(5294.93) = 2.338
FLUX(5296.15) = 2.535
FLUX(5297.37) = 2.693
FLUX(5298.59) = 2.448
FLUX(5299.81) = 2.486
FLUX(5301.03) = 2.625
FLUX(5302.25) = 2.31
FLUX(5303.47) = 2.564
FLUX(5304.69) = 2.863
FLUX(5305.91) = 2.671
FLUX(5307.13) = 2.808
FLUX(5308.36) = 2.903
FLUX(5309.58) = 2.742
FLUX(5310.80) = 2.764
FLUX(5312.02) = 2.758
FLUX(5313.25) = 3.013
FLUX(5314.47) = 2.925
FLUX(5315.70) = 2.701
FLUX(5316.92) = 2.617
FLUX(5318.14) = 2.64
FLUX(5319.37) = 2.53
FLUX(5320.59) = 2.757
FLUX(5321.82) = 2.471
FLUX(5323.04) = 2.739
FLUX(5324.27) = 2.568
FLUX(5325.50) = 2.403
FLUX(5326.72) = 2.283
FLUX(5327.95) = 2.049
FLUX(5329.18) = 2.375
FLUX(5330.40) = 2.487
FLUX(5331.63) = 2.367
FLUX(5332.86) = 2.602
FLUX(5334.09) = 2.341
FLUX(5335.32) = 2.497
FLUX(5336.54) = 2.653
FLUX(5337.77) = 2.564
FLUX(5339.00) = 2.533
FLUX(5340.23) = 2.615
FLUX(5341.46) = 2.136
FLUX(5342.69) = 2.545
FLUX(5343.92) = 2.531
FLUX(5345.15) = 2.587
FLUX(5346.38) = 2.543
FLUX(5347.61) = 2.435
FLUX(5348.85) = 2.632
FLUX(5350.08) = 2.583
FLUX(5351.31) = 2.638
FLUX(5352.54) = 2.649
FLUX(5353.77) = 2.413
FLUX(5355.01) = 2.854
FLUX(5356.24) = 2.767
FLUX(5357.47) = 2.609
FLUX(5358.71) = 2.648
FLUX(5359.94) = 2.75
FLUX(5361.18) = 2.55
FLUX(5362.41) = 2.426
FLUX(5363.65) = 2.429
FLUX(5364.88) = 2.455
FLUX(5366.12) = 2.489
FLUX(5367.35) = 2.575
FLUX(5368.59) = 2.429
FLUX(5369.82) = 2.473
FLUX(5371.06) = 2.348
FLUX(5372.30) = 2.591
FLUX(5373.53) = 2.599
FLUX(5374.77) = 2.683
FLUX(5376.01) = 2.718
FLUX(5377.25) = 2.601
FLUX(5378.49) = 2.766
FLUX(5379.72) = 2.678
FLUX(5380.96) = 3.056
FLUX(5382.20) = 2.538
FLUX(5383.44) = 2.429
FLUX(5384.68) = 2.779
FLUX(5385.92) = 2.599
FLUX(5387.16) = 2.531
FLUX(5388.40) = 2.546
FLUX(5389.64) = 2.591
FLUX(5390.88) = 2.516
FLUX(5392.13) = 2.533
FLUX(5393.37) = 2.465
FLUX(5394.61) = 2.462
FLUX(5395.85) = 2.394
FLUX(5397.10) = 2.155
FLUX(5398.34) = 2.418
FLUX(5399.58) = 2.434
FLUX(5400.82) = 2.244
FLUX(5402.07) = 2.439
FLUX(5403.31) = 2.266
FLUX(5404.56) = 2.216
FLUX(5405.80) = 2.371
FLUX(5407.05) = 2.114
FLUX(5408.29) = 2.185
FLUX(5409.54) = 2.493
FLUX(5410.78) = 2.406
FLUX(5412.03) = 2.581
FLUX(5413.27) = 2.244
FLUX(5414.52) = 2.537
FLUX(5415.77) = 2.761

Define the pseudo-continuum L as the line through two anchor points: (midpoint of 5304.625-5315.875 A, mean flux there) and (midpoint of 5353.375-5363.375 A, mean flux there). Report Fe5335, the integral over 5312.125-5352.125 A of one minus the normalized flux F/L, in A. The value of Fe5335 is 2.7 A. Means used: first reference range 2.82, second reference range 2.62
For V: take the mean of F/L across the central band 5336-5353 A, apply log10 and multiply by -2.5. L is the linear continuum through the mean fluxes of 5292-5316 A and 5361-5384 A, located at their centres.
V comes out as 0.03 mag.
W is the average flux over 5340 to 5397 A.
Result 2.56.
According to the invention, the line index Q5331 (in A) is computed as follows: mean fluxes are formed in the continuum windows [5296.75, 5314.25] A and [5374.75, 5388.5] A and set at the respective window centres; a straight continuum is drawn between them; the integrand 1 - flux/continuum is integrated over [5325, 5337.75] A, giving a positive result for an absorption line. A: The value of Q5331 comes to 1.3 A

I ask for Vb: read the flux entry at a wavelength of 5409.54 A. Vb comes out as 2.493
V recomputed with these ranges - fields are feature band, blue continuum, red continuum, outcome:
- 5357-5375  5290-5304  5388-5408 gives -0.05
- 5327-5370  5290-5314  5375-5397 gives 0.04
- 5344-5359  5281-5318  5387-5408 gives -0.04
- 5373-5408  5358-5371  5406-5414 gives -0.04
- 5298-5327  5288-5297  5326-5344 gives -0.07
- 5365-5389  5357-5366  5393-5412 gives -0.06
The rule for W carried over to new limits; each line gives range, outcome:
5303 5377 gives 2.58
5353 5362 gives 2.65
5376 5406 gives 2.51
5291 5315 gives 2.66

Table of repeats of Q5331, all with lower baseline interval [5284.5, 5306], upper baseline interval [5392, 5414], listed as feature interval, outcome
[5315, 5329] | 0.13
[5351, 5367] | -0.86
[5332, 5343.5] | 0.05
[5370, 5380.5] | -0.89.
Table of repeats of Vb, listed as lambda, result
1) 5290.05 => 2.438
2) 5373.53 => 2.599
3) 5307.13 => 2.808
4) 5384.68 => 2.779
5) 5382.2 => 2.538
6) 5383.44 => 2.429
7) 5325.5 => 2.403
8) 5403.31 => 2.266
